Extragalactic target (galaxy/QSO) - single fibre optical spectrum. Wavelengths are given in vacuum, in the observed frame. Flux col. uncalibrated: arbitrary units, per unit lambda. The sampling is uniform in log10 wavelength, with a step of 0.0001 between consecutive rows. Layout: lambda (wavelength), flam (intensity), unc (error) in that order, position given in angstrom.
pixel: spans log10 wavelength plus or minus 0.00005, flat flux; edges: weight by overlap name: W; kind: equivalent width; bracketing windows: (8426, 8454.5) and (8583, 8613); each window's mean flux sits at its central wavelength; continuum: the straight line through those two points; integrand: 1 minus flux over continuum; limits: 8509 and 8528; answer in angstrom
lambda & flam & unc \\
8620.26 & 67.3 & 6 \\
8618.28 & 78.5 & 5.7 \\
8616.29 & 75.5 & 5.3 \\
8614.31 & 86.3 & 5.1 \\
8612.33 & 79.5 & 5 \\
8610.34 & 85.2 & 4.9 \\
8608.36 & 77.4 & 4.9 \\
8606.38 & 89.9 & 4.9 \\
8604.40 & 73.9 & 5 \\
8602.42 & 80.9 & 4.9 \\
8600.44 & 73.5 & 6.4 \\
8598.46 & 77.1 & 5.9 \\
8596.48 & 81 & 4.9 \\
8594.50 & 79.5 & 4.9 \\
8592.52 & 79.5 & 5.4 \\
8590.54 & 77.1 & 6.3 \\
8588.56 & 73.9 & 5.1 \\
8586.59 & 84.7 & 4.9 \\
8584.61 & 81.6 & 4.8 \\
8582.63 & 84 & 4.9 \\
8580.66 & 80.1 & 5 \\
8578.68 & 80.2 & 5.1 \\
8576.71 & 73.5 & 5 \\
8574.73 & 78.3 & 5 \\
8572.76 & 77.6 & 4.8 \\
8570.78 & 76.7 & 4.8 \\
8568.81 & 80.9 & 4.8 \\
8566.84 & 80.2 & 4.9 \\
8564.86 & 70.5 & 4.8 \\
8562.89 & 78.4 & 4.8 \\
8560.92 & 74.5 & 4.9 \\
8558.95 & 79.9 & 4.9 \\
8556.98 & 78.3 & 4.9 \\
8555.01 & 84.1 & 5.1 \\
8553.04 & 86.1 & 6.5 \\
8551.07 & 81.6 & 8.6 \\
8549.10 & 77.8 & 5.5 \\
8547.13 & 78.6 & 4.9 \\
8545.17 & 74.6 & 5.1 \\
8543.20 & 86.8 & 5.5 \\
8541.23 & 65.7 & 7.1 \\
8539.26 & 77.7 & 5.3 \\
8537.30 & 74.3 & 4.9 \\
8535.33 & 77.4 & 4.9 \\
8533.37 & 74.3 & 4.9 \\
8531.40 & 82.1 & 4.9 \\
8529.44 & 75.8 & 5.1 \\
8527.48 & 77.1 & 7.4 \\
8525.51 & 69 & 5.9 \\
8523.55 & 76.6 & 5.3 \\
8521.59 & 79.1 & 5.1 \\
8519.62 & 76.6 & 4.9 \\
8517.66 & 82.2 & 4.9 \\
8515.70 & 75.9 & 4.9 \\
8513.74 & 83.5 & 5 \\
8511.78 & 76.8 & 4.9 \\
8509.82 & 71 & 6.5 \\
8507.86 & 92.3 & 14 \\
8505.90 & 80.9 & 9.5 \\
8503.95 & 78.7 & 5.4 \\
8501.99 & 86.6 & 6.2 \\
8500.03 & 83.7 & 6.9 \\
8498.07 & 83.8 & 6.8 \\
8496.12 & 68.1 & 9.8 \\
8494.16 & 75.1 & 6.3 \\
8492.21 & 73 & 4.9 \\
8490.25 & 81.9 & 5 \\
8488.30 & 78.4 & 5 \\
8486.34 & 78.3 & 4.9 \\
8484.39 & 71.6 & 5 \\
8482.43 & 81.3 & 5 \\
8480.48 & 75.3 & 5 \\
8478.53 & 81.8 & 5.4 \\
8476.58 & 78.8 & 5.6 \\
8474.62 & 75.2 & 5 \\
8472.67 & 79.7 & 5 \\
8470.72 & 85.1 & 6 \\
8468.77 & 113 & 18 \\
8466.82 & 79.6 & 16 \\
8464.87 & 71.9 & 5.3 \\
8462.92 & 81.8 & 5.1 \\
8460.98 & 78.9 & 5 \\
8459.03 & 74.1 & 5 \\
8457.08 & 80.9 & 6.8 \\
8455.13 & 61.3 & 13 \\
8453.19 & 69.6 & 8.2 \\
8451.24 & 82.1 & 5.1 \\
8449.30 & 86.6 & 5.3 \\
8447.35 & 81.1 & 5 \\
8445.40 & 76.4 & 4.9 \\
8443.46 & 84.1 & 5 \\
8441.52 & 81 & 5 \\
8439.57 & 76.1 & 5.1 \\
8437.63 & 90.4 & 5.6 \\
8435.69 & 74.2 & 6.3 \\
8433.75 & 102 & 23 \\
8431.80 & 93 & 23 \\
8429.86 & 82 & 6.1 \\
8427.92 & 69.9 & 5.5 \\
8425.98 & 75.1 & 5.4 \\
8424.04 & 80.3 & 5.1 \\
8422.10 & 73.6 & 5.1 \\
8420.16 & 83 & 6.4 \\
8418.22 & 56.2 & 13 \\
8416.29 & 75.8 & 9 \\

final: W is 0.9 angstrom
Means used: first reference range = 81.6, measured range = 76.8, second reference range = 79.7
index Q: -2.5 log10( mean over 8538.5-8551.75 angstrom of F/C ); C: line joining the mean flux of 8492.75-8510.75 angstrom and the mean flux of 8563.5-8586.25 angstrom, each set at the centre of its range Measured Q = 0.024 mag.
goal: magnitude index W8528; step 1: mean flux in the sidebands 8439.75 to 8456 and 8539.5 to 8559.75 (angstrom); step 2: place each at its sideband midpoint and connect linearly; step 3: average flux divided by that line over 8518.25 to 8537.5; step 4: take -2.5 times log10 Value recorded 0.04 mag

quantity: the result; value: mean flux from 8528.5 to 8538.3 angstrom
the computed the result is 76.8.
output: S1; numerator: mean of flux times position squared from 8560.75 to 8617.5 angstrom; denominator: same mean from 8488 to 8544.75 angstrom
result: 1.03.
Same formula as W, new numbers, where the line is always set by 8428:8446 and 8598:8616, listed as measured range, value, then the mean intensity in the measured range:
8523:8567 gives 2.26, 77.4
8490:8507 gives 0.72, 79.1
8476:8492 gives 0.91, 78.1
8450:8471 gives 0.90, 79.8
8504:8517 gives 0.36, 80.1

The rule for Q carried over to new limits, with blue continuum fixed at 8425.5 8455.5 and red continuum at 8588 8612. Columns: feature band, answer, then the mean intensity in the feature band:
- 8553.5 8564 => 0.00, 79.3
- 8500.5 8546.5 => 0.03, 78.1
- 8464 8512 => 0.00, 80.1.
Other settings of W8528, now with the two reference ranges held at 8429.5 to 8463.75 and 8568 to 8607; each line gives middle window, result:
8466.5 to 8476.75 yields -0.072 mag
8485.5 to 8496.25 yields 0.055 mag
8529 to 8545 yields 0.042 mag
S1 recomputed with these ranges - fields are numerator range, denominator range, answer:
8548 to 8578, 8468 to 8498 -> 1.01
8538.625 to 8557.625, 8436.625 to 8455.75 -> 1.02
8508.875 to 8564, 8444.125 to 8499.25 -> 1.00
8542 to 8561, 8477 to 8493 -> 1.05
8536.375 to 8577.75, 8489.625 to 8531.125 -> 1.00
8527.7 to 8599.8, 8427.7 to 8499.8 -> 1.00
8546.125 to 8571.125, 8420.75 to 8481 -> 1.01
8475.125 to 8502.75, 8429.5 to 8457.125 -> 0.97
